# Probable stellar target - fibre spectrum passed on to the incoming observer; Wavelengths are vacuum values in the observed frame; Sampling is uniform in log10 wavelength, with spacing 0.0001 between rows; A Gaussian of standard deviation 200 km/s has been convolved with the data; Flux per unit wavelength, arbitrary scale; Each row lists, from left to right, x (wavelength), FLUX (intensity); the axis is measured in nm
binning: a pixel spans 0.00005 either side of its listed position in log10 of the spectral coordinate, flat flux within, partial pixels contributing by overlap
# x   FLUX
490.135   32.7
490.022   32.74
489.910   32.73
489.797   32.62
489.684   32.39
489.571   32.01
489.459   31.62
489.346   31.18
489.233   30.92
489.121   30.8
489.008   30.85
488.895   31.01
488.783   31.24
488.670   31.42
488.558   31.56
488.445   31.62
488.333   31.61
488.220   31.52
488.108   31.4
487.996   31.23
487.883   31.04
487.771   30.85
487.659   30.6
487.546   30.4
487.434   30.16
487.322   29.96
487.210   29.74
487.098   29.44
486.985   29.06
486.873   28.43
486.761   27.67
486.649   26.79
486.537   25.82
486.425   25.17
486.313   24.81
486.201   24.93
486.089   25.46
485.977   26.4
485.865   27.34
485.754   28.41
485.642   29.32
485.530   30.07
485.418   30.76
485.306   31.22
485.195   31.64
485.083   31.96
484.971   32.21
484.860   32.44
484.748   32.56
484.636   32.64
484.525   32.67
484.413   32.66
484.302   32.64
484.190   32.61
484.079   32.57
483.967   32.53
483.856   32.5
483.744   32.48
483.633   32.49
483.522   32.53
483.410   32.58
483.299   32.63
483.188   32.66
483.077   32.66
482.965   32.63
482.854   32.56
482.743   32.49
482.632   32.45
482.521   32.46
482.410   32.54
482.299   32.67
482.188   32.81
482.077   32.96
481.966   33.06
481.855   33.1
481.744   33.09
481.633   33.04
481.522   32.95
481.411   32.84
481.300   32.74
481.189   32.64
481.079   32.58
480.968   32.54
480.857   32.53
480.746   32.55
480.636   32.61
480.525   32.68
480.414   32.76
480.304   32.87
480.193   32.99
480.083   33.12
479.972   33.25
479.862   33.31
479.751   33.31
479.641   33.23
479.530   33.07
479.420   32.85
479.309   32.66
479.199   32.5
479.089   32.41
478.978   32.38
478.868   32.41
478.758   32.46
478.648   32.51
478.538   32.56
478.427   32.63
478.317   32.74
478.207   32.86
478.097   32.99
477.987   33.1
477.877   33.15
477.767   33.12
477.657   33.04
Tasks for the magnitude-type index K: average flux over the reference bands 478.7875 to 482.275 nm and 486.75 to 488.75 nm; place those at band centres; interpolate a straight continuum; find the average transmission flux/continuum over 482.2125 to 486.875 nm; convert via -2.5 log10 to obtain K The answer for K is 0.028 mag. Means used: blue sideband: 32.8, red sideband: 30.5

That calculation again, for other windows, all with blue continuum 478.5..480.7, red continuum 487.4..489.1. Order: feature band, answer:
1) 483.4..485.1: -0.021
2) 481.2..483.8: -0.016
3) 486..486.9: 0.204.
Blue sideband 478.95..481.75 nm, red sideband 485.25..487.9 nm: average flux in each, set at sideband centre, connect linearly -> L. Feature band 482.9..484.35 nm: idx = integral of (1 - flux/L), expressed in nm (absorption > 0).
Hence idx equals -0.10 nm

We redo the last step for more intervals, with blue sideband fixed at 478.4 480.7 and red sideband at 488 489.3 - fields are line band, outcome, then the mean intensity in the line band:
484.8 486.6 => 0.18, 28.6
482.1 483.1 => -0.01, 32.6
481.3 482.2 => -0.02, 33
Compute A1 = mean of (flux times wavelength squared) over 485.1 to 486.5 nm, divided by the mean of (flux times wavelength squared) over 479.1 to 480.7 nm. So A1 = 0.87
